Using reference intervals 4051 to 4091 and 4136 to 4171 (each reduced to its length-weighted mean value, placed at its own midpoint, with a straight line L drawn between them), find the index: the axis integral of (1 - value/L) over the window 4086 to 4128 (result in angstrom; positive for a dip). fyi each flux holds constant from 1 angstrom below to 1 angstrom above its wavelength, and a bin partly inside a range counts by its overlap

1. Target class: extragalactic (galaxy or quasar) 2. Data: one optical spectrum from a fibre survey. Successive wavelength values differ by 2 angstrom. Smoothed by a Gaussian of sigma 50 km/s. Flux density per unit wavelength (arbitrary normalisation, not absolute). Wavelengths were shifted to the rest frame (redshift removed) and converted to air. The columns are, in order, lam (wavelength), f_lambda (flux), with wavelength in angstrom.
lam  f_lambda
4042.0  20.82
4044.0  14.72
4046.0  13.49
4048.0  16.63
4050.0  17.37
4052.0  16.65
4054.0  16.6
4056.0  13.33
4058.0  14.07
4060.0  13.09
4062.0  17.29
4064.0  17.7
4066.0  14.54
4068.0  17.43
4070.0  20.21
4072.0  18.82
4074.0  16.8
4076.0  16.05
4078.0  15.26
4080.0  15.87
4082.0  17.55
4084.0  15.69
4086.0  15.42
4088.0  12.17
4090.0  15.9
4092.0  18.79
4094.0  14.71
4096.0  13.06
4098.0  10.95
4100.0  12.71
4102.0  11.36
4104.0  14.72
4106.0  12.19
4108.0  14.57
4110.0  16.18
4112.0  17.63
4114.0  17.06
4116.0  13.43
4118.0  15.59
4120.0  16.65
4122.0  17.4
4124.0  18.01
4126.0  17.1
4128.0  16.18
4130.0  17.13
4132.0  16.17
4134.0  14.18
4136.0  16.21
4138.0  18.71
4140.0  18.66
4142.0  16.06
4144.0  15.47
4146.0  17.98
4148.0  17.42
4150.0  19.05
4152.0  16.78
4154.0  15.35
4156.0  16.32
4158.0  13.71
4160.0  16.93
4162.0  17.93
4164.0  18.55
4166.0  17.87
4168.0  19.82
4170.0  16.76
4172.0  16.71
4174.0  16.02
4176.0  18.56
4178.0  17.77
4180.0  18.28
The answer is 3.8 angstrom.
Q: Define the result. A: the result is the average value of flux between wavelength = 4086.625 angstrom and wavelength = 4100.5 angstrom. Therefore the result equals 14.1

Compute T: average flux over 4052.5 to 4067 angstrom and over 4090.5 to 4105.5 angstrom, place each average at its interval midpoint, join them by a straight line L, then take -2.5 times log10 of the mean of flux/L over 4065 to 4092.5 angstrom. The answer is -0.13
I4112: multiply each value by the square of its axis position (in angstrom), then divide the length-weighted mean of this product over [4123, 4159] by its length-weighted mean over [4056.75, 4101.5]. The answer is 1.10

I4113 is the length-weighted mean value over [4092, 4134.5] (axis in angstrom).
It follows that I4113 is 15.2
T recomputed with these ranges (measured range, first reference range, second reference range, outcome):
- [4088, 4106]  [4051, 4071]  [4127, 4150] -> 0.19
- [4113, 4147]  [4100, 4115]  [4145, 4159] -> -0.06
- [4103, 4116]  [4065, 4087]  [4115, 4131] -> 0.09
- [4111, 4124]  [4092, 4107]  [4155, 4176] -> -0.15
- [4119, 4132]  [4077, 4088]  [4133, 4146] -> -0.04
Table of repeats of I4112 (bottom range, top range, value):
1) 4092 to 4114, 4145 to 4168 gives 1.24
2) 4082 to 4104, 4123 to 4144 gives 1.20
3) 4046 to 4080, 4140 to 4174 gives 1.10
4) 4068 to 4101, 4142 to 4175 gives 1.13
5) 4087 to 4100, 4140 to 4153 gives 1.25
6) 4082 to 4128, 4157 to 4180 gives 1.18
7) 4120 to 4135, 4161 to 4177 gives 1.09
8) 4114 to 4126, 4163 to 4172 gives 1.13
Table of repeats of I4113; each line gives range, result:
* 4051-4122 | 15.5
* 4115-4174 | 16.8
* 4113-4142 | 16.6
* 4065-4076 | 17.4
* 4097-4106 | 12.4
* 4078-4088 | 15.6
